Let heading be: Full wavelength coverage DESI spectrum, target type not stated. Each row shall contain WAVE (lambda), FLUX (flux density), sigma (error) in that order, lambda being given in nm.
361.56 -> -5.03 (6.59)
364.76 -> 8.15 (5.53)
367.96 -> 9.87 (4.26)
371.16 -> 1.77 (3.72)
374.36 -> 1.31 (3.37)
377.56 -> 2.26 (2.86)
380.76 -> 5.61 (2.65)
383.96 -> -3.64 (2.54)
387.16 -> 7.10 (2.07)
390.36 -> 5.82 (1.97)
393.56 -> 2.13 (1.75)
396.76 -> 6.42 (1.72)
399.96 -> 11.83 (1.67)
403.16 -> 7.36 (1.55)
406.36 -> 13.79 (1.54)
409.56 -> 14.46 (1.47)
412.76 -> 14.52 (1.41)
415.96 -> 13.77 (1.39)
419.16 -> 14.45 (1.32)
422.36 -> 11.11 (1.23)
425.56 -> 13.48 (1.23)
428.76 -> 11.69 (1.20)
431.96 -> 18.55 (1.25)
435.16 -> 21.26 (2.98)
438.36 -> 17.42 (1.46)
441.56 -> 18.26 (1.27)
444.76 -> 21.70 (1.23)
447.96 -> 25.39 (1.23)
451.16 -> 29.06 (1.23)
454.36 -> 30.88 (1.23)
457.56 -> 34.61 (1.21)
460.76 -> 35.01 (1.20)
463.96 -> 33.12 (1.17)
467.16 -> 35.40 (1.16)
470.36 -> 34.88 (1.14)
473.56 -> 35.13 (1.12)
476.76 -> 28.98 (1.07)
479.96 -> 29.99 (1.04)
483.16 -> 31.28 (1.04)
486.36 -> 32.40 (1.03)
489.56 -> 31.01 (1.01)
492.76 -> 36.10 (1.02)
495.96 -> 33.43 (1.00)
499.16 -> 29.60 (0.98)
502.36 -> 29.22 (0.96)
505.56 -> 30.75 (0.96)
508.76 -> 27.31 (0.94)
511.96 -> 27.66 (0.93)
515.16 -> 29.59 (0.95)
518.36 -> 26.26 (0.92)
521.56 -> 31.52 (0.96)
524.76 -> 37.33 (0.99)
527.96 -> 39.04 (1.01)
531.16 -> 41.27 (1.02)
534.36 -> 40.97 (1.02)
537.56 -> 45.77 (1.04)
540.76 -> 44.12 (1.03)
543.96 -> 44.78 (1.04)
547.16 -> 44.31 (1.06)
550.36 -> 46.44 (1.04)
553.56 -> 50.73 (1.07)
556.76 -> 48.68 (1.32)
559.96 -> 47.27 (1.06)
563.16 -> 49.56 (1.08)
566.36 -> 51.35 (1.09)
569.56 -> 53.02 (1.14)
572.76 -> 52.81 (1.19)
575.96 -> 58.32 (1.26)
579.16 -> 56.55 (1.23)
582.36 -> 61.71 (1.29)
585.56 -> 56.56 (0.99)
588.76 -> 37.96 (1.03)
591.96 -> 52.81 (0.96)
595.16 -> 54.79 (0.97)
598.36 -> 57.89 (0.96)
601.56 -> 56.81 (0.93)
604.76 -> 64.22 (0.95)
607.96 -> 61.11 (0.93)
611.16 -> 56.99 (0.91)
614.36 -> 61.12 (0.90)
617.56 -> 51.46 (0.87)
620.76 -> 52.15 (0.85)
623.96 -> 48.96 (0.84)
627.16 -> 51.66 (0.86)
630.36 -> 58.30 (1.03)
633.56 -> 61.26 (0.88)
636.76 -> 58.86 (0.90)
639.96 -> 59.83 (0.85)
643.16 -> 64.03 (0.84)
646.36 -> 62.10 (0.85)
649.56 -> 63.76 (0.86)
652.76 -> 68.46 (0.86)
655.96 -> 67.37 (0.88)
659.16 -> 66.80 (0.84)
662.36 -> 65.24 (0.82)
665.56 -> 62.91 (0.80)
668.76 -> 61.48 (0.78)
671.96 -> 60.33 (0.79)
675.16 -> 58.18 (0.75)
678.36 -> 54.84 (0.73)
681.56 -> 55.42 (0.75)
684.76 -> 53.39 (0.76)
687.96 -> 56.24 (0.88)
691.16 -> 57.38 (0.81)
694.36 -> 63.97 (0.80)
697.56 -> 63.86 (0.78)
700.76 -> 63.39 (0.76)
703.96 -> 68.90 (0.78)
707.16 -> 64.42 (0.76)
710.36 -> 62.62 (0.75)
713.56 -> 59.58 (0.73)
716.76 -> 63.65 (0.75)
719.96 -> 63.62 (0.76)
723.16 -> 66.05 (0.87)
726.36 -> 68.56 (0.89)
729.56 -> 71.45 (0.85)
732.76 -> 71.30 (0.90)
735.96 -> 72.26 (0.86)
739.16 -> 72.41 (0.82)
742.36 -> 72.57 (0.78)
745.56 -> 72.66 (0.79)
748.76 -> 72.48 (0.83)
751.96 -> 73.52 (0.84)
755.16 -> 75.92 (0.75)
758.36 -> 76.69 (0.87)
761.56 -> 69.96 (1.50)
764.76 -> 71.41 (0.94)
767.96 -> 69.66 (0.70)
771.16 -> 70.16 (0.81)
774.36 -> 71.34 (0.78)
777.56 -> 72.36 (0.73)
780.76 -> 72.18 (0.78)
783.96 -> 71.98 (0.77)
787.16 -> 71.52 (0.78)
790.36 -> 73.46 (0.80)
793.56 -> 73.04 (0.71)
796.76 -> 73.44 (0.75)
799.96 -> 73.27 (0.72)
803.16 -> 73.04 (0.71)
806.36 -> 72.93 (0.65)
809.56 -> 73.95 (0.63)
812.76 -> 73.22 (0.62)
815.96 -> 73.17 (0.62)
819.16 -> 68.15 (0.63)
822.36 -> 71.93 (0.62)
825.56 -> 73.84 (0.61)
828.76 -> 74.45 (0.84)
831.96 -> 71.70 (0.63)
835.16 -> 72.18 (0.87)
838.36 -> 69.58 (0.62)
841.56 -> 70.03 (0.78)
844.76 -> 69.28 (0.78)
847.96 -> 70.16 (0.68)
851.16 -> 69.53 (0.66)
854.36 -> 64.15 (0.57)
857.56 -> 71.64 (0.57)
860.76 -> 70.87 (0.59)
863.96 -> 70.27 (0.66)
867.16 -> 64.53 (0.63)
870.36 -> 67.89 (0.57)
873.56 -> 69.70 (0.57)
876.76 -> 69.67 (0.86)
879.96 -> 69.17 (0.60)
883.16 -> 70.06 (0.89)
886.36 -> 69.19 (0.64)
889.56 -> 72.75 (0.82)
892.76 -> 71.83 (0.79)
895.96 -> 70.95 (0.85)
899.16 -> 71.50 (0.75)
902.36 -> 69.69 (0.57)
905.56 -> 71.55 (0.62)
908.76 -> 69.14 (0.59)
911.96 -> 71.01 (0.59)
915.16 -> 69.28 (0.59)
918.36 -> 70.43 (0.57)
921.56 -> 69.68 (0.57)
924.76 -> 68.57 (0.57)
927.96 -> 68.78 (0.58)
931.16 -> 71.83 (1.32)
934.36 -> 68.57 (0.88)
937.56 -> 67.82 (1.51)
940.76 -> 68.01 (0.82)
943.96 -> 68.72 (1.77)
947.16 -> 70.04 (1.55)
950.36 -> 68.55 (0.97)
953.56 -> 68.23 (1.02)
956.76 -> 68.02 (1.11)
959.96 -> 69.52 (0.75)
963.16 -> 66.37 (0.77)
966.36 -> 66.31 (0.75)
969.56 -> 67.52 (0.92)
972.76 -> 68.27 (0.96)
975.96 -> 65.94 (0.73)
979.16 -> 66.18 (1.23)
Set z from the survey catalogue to 0.00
